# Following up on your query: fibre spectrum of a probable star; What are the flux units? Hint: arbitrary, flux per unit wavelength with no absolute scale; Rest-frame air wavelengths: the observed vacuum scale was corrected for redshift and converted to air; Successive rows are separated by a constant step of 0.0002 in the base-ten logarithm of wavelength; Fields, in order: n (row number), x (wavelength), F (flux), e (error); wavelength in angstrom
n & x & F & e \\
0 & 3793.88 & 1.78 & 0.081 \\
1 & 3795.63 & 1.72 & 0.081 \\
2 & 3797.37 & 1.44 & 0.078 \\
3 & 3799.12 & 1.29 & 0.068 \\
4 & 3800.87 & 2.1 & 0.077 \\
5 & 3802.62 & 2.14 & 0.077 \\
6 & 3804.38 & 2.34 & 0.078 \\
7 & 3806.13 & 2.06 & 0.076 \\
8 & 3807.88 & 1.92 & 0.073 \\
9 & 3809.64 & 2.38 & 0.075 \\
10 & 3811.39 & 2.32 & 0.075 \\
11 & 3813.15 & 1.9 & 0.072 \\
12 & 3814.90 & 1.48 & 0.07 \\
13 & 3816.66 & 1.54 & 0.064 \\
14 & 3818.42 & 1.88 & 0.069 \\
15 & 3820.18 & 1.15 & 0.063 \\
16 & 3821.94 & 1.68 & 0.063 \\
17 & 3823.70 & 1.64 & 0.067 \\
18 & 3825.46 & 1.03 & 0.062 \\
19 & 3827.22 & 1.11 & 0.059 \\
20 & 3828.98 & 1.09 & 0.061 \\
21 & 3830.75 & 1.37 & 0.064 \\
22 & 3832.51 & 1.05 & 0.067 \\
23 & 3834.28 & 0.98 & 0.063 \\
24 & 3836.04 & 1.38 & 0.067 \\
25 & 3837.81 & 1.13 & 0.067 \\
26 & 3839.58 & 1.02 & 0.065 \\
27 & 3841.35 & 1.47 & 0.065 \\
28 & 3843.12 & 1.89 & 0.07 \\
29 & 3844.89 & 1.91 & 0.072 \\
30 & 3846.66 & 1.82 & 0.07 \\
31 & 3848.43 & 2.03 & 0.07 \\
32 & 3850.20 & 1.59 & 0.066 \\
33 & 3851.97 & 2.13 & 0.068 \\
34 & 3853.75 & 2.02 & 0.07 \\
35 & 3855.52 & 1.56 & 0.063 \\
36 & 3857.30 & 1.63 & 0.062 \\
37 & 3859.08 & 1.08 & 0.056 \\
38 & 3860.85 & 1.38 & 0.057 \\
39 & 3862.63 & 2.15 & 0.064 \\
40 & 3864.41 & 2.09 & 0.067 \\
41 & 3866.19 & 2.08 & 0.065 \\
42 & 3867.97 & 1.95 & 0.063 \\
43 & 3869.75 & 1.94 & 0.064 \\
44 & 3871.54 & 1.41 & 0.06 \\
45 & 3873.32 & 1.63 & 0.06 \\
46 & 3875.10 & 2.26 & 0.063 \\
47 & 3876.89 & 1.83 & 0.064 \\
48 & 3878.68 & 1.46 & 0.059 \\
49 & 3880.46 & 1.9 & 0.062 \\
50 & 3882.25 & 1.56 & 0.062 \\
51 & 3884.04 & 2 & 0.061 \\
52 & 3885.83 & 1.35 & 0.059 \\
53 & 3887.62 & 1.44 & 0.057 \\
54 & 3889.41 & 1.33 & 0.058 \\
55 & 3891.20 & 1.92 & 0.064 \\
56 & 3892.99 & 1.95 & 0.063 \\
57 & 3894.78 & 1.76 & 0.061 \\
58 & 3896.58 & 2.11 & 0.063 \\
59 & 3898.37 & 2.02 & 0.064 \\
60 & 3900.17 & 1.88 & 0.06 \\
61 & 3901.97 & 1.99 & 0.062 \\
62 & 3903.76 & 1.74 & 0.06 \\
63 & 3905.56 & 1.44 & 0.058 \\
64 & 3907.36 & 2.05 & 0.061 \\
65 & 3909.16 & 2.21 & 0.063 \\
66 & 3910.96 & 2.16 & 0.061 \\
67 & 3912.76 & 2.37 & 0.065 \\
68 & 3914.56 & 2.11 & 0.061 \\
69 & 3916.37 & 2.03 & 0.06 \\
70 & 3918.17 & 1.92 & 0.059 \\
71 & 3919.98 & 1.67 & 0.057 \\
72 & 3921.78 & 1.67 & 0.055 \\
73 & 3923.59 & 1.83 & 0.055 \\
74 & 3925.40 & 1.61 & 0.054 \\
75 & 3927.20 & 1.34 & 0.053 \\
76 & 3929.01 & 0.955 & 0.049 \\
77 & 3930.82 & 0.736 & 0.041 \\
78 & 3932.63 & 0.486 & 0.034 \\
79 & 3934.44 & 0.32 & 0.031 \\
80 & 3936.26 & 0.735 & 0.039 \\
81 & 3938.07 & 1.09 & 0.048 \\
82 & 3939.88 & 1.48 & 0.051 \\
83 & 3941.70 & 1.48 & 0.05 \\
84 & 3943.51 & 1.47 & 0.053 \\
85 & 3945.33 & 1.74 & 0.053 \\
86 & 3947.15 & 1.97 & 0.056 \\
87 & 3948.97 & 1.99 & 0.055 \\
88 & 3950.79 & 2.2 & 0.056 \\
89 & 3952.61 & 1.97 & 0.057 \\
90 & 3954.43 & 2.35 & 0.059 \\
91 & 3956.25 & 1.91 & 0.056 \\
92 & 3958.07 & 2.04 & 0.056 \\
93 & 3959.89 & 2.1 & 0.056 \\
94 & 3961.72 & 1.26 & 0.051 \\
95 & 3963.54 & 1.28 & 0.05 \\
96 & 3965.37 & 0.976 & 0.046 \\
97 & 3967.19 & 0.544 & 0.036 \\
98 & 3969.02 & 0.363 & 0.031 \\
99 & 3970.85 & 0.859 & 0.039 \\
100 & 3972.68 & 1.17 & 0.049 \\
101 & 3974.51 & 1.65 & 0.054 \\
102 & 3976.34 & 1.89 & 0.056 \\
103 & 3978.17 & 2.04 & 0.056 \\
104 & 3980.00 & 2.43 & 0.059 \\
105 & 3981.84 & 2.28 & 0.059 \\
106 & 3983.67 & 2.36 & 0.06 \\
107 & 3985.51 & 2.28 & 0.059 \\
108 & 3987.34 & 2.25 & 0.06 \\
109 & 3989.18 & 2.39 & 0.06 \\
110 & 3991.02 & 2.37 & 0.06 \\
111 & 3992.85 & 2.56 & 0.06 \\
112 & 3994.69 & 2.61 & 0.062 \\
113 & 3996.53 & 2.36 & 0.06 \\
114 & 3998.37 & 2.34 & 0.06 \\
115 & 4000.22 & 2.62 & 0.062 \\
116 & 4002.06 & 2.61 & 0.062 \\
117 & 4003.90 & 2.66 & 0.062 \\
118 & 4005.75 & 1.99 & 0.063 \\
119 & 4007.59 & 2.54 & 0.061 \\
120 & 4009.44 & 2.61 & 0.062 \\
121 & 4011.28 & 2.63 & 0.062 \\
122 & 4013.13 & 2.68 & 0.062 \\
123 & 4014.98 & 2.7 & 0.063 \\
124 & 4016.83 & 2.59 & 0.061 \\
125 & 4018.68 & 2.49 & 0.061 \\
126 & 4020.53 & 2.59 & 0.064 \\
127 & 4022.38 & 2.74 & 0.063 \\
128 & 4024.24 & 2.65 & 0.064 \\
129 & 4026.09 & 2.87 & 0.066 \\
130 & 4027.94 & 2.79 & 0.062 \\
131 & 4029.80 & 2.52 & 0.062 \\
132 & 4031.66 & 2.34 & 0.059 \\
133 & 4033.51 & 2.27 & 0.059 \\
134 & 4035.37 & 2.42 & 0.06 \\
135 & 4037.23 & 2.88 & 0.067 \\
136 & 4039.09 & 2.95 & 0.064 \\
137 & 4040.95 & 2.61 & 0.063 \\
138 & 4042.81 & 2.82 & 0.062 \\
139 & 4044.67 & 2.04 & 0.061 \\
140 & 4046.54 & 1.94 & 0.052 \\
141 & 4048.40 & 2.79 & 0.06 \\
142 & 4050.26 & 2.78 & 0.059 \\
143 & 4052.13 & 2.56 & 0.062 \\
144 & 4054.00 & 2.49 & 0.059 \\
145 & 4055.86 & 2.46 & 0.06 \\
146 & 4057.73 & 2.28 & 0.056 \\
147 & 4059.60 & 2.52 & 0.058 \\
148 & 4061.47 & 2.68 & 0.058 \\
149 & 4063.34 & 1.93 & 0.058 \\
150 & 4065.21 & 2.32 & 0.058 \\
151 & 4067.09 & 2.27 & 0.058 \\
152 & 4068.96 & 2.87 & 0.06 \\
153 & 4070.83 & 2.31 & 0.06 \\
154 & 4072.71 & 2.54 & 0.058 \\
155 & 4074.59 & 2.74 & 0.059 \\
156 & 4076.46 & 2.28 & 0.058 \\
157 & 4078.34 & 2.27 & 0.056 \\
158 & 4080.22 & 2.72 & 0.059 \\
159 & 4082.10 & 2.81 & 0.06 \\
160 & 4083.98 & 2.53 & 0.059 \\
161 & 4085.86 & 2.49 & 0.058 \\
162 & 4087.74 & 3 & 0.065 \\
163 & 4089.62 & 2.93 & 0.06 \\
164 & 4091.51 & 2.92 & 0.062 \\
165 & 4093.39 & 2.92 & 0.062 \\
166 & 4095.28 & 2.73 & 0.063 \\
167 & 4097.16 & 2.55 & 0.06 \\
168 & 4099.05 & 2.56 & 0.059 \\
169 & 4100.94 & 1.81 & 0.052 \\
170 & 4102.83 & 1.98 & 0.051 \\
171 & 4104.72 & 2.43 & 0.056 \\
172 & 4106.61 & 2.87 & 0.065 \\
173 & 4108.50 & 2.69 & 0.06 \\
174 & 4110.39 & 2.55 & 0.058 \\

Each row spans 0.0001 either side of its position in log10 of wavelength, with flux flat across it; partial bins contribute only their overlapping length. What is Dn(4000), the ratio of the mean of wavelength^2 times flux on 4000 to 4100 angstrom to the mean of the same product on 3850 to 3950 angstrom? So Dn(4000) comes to 1.65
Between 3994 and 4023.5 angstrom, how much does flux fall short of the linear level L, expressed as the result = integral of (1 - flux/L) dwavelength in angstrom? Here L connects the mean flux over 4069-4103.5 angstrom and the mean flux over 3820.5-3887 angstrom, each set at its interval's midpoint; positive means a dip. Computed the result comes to -3.88 angstrom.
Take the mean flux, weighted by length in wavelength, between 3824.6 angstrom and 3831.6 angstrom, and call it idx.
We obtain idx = 1.15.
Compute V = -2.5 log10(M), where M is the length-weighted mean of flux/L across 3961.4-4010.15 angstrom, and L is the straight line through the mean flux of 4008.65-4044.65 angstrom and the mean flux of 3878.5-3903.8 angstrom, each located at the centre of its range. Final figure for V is 0.20 mag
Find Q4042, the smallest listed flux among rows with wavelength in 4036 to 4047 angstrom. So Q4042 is 1.94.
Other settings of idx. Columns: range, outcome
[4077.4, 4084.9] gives 2.58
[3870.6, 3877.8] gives 1.78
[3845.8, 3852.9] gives 1.89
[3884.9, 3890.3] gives 1.38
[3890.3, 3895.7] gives 1.88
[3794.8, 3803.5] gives 1.74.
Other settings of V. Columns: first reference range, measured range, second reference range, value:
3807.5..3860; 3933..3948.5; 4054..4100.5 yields 0.492 mag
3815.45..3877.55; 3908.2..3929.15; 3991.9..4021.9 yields 0.089 mag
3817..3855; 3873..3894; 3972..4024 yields 0.020 mag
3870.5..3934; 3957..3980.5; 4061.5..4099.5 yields 0.394 mag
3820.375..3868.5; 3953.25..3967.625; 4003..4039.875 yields 0.360 mag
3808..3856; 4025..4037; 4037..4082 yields -0.075 mag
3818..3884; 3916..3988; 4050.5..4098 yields 0.293 mag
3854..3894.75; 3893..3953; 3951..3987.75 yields 0.040 mag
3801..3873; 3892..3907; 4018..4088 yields 0.030 mag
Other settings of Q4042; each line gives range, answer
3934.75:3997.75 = 0.363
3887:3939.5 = 0.32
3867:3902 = 1.33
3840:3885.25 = 1.08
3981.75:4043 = 1.99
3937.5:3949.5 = 1.09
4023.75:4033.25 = 2.34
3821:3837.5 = 0.98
